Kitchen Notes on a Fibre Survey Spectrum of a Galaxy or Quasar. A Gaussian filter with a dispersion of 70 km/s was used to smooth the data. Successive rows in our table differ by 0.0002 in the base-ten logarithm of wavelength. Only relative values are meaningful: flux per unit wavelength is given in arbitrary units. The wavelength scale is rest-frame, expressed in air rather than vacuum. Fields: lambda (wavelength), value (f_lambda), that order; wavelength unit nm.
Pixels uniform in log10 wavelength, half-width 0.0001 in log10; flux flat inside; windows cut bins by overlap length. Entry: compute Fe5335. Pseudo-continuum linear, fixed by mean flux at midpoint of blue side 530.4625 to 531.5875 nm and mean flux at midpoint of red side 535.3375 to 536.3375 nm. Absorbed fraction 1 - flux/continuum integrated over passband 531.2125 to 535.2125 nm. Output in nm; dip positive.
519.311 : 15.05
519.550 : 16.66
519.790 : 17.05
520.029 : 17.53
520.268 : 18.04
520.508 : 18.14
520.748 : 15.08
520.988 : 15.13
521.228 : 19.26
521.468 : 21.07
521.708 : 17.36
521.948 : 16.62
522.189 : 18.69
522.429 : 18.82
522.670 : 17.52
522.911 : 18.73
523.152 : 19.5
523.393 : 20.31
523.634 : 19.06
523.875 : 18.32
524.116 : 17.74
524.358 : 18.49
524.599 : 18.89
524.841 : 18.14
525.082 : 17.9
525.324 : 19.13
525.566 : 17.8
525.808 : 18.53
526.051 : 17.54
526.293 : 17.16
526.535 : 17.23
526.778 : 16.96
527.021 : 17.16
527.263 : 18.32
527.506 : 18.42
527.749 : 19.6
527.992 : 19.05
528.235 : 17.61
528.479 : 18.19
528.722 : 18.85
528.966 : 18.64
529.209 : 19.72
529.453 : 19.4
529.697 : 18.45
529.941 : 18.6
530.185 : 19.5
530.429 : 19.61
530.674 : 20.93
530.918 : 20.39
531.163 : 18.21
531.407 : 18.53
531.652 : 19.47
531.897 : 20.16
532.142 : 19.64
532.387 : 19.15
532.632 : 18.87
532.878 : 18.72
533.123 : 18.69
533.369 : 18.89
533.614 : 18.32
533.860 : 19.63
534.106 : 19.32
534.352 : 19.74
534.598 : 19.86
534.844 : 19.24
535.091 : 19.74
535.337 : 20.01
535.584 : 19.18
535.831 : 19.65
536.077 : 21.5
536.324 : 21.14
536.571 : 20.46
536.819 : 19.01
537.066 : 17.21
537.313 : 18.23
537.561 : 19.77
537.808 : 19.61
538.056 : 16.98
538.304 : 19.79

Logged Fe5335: 0.12 nm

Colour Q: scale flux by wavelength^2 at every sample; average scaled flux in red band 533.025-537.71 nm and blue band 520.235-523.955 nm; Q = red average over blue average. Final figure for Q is 1.12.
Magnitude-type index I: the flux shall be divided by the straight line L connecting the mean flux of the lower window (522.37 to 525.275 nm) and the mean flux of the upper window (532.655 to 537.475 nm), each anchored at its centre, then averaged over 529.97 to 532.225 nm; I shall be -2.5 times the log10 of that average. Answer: -0.025 mag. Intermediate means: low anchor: 18.6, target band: 19.6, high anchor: 19.4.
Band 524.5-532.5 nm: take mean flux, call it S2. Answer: 18.7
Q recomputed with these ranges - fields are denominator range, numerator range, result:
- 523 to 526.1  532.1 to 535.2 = 1.07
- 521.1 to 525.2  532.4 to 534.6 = 1.07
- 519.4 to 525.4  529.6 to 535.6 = 1.11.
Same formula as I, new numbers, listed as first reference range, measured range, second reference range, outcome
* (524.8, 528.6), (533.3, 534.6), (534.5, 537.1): 0.01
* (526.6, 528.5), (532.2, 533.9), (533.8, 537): 0.02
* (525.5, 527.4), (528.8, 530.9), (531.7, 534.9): -0.06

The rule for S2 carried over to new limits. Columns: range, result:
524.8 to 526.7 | 17.9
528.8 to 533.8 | 19.2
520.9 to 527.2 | 18.2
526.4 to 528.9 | 18.1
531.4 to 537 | 19.5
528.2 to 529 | 18.3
